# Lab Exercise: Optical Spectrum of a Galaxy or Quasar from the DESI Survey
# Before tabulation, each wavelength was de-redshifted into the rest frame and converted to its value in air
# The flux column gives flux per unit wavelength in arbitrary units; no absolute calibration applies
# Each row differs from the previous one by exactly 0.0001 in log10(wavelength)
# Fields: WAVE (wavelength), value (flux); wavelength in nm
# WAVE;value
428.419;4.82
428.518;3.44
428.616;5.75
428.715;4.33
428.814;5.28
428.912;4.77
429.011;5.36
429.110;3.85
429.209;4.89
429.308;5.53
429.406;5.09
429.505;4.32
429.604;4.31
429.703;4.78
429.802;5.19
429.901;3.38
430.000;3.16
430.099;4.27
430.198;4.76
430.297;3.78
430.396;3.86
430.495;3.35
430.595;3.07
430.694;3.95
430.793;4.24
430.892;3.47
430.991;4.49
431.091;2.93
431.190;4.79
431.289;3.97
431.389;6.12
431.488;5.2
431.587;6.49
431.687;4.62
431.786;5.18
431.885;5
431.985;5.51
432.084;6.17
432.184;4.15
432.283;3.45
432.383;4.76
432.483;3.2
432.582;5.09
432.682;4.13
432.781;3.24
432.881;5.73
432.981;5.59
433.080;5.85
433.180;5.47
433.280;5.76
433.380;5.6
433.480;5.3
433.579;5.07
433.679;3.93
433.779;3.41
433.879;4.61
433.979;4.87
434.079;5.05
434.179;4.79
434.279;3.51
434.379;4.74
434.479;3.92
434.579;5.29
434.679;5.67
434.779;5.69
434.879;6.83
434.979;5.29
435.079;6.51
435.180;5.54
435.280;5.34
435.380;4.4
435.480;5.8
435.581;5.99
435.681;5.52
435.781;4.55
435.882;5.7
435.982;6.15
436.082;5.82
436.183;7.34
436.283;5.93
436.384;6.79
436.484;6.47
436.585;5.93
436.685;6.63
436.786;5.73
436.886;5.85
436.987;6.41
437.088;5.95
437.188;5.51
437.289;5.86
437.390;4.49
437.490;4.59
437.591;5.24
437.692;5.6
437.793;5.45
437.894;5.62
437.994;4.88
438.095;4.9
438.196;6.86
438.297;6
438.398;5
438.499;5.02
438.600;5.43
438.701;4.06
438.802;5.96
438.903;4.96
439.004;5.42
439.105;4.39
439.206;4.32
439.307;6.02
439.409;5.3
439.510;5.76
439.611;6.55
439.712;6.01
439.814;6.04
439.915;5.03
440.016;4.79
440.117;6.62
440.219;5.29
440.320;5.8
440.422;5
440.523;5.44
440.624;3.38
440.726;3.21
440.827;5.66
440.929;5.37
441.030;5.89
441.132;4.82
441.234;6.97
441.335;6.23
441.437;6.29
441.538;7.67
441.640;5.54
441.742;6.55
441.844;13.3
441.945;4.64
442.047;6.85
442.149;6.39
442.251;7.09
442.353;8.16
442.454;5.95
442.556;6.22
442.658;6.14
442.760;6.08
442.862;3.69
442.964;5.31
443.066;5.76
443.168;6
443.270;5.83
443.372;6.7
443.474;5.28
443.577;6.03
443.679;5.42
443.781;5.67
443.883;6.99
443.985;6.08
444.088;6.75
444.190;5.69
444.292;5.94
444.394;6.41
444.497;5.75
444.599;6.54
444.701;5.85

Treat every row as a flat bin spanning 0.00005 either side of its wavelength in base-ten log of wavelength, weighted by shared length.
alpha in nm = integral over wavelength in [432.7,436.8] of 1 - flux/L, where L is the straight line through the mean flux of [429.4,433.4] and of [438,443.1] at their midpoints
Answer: -0.31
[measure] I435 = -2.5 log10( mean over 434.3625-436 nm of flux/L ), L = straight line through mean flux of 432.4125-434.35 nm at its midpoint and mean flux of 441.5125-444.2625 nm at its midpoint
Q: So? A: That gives -0.087 mag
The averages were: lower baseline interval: 4.75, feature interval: 5.47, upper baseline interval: 6.34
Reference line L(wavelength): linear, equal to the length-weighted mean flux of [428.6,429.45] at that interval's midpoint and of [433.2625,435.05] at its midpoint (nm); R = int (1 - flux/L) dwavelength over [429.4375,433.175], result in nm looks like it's 0.355 nm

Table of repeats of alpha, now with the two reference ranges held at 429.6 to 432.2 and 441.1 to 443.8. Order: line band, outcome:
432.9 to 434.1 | -0.046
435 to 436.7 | -0.199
